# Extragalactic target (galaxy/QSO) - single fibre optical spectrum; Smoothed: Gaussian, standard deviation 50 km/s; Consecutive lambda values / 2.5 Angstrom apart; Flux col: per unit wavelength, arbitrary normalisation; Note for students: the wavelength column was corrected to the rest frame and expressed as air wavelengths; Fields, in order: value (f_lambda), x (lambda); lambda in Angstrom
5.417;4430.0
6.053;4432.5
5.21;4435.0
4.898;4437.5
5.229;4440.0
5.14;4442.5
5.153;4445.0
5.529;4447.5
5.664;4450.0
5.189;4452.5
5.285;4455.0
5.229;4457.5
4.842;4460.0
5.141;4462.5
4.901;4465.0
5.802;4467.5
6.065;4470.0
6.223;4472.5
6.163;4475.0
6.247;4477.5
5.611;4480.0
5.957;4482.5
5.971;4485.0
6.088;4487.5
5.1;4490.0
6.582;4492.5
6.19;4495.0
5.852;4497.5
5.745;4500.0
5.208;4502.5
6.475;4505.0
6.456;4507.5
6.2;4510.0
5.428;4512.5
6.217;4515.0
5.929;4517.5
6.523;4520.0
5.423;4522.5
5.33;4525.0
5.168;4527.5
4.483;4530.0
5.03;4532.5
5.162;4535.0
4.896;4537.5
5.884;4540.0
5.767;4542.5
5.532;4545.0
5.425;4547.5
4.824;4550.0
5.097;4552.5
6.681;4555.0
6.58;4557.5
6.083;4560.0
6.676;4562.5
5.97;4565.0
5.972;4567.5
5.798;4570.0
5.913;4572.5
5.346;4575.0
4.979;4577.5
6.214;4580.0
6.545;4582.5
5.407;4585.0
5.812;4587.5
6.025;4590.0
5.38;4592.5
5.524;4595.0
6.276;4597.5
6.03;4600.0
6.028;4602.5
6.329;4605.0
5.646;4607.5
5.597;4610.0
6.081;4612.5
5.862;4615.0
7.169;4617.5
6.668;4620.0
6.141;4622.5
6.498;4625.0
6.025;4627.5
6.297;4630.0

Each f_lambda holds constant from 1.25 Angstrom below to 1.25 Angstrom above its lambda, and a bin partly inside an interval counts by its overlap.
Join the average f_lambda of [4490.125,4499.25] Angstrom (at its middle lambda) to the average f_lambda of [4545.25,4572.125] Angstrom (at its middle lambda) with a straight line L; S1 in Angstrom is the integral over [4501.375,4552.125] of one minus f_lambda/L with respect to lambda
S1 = 3.5 Angstrom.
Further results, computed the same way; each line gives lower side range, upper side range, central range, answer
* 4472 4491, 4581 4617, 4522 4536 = 2.0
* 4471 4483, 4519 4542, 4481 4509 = -0.8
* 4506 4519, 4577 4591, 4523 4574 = 3.0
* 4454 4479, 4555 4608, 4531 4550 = 1.6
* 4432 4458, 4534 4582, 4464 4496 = -2.8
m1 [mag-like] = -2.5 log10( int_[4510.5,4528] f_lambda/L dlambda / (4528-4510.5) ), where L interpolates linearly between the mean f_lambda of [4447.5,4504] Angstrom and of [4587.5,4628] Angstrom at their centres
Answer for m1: 0.01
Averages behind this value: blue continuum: 5.68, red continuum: 6.07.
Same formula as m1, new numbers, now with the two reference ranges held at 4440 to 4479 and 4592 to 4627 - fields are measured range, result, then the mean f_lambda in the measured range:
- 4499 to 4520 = -0.05 mag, 5.99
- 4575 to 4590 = 0.04 mag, 5.77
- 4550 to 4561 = -0.01 mag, 5.96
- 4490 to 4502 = -0.05 mag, 5.93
